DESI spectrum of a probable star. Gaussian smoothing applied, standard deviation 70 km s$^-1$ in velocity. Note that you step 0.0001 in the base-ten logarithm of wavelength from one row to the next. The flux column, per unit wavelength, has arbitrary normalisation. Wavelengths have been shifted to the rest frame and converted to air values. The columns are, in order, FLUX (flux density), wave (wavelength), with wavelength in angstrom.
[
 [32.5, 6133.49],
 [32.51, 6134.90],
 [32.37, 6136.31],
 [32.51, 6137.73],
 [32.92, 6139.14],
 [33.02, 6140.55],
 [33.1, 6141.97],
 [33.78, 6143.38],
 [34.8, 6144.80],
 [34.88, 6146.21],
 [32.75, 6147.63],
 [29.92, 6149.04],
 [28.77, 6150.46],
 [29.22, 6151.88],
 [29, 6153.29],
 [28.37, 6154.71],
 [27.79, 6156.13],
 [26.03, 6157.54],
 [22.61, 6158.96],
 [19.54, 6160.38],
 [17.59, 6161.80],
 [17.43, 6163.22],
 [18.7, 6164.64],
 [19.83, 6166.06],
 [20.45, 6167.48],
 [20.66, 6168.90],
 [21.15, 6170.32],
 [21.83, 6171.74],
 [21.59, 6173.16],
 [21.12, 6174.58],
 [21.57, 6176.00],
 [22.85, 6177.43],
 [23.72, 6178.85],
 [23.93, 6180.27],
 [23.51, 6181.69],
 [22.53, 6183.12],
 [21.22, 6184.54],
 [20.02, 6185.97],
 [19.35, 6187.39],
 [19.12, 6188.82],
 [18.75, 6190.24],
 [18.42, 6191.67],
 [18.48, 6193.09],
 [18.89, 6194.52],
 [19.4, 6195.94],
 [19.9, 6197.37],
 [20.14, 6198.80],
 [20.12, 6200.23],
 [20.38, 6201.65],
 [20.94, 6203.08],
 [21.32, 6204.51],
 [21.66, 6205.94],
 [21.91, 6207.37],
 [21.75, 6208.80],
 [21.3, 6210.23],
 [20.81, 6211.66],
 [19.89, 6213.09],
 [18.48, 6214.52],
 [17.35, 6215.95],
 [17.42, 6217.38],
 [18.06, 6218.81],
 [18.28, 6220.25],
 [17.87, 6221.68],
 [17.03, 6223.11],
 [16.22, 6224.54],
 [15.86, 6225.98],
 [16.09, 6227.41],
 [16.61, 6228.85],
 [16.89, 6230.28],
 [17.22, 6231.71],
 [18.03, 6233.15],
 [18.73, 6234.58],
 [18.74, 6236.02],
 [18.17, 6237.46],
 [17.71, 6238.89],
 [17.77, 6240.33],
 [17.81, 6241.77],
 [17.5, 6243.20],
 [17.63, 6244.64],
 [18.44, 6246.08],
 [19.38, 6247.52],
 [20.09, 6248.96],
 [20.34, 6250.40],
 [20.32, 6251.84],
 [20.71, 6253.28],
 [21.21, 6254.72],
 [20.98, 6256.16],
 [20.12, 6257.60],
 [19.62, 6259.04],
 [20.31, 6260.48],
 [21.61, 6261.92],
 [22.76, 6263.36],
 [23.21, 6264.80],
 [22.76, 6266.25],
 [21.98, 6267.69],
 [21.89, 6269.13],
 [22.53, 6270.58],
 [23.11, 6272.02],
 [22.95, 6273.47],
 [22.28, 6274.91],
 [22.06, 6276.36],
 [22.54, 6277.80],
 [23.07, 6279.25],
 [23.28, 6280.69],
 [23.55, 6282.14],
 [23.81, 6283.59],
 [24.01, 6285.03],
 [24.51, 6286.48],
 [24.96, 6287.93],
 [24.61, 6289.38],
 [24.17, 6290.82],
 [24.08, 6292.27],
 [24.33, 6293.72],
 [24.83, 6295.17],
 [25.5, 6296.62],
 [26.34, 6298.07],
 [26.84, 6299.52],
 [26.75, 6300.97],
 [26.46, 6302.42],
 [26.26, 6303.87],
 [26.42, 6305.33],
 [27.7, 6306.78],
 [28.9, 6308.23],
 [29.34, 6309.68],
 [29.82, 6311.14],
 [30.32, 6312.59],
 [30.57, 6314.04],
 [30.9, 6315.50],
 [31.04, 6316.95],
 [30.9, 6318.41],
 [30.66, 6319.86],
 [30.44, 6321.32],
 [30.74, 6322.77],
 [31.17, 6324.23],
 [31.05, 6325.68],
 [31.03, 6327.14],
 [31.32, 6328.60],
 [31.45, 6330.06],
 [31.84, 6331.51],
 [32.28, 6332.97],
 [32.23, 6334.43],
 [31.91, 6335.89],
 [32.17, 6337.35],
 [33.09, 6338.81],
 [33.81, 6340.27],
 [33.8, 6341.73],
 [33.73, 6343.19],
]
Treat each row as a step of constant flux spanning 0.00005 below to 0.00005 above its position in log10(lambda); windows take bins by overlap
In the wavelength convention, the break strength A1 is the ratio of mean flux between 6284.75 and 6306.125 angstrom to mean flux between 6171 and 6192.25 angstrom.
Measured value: 1.19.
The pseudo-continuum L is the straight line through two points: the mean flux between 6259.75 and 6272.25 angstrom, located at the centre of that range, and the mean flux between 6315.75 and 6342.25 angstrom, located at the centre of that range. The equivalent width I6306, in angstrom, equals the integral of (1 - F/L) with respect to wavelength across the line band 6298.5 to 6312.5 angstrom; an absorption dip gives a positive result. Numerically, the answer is 0.2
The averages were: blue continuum 22.2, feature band 27.7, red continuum 31.7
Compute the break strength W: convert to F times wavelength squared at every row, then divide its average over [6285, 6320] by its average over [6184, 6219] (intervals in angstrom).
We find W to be 1.4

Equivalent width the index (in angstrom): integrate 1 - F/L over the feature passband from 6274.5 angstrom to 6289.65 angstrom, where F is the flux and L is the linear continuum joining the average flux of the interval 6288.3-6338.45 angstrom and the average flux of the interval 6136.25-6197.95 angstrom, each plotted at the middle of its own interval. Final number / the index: 2.4 angstrom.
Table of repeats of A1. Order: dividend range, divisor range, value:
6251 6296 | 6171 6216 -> 1.09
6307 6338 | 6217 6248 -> 1.76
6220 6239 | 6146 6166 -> 0.68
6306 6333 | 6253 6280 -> 1.39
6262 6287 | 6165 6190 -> 1.07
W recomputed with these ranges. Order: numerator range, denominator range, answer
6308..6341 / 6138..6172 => 1.24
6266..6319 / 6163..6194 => 1.28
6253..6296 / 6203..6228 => 1.22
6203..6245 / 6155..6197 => 0.89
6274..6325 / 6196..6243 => 1.46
